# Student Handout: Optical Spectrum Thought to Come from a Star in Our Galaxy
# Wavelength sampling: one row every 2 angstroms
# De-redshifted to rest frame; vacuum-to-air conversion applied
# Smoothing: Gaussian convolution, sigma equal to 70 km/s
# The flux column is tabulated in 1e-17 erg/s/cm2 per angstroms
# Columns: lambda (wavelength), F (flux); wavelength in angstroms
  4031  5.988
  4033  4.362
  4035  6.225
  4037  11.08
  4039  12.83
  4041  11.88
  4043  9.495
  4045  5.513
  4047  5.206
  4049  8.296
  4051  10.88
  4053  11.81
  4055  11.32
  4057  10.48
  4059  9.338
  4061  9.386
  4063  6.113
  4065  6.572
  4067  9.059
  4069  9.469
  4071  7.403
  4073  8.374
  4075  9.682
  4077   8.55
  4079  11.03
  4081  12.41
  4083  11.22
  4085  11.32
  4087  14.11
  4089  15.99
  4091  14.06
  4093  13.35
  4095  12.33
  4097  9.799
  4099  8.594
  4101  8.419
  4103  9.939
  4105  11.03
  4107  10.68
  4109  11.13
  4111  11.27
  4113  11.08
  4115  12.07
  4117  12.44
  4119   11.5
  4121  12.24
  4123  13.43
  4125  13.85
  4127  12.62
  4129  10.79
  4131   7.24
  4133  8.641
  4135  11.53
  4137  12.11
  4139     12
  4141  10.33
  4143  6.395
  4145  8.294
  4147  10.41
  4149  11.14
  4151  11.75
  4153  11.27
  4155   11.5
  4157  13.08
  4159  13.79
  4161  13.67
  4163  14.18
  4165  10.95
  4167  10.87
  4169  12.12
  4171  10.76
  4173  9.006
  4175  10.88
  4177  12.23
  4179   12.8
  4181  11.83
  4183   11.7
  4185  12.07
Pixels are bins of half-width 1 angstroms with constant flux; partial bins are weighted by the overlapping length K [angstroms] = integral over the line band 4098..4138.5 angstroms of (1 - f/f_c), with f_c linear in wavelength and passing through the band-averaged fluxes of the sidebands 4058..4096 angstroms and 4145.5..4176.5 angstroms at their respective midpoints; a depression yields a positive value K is 0.12 angstroms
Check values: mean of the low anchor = 10.5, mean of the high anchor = 11.6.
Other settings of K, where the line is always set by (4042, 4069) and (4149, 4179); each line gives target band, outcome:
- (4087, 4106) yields -3.33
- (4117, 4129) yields -2.08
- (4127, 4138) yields 0.67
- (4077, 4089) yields -3.14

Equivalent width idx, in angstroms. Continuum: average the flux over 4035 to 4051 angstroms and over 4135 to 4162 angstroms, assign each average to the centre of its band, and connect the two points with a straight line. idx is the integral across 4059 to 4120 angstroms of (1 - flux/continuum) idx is -3.2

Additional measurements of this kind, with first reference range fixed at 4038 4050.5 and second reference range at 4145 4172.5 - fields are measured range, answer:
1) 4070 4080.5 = 0.6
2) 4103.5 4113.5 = -0.4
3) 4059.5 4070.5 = 1.5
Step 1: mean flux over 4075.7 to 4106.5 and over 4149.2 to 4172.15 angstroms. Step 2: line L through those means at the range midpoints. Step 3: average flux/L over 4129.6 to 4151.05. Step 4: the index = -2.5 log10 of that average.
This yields 0.20 mag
